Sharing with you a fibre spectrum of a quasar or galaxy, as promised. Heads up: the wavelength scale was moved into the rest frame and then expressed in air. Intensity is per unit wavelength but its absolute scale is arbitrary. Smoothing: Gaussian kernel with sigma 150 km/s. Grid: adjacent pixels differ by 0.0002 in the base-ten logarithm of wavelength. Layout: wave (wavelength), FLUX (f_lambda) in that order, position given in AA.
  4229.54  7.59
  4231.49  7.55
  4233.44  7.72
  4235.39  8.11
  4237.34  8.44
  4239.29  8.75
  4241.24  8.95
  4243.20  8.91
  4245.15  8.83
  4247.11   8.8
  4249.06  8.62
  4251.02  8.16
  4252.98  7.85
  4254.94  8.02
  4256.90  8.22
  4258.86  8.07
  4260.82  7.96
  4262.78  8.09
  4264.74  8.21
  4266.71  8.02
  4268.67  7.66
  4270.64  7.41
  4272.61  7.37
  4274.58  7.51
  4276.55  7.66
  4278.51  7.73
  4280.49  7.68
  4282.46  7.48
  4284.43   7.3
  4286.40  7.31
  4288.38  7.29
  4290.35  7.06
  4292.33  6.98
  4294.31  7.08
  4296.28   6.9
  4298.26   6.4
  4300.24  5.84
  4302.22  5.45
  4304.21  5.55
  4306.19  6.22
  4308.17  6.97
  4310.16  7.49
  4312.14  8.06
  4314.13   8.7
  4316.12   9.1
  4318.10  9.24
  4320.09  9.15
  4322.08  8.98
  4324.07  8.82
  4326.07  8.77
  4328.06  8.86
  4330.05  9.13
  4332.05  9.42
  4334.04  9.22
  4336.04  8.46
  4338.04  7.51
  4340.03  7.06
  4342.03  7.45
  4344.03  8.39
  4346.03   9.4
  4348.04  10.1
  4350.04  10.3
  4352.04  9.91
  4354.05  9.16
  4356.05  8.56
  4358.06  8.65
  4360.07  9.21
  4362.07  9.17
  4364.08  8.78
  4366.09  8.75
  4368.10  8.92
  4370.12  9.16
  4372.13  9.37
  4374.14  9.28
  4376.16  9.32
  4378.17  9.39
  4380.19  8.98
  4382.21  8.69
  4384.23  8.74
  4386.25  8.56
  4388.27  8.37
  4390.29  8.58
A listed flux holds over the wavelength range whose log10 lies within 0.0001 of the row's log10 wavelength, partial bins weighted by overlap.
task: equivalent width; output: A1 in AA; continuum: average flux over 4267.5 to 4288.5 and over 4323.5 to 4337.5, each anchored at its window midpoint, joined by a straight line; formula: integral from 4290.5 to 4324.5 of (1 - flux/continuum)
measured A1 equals 3.6 AA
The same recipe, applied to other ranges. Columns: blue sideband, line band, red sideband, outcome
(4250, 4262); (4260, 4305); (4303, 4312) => 0.8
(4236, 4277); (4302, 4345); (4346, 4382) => 3.4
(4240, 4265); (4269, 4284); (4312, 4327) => 1.8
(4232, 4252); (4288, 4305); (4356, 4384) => 4.4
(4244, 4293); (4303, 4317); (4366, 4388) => 1.5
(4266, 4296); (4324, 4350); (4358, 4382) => -0.8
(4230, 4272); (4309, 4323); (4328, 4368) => 0.0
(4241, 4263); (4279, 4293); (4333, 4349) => 1.8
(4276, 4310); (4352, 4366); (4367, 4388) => -0.7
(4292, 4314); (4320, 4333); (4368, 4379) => -2.5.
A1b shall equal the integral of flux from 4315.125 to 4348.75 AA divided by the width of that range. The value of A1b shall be 8.76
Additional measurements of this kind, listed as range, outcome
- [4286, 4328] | 7.53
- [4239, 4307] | 7.57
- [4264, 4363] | 8.03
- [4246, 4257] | 8.29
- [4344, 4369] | 9.21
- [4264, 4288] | 7.6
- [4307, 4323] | 8.44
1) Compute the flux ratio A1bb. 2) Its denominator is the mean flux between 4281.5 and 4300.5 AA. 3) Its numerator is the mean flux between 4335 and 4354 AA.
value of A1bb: 1.2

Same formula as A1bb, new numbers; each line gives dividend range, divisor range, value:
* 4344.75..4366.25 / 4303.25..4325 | 1.16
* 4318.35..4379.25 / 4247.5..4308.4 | 1.21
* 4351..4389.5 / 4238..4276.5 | 1.10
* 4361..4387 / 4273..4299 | 1.24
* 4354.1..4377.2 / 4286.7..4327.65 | 1.20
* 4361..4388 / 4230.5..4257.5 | 1.08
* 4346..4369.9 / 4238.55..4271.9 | 1.12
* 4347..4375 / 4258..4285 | 1.19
